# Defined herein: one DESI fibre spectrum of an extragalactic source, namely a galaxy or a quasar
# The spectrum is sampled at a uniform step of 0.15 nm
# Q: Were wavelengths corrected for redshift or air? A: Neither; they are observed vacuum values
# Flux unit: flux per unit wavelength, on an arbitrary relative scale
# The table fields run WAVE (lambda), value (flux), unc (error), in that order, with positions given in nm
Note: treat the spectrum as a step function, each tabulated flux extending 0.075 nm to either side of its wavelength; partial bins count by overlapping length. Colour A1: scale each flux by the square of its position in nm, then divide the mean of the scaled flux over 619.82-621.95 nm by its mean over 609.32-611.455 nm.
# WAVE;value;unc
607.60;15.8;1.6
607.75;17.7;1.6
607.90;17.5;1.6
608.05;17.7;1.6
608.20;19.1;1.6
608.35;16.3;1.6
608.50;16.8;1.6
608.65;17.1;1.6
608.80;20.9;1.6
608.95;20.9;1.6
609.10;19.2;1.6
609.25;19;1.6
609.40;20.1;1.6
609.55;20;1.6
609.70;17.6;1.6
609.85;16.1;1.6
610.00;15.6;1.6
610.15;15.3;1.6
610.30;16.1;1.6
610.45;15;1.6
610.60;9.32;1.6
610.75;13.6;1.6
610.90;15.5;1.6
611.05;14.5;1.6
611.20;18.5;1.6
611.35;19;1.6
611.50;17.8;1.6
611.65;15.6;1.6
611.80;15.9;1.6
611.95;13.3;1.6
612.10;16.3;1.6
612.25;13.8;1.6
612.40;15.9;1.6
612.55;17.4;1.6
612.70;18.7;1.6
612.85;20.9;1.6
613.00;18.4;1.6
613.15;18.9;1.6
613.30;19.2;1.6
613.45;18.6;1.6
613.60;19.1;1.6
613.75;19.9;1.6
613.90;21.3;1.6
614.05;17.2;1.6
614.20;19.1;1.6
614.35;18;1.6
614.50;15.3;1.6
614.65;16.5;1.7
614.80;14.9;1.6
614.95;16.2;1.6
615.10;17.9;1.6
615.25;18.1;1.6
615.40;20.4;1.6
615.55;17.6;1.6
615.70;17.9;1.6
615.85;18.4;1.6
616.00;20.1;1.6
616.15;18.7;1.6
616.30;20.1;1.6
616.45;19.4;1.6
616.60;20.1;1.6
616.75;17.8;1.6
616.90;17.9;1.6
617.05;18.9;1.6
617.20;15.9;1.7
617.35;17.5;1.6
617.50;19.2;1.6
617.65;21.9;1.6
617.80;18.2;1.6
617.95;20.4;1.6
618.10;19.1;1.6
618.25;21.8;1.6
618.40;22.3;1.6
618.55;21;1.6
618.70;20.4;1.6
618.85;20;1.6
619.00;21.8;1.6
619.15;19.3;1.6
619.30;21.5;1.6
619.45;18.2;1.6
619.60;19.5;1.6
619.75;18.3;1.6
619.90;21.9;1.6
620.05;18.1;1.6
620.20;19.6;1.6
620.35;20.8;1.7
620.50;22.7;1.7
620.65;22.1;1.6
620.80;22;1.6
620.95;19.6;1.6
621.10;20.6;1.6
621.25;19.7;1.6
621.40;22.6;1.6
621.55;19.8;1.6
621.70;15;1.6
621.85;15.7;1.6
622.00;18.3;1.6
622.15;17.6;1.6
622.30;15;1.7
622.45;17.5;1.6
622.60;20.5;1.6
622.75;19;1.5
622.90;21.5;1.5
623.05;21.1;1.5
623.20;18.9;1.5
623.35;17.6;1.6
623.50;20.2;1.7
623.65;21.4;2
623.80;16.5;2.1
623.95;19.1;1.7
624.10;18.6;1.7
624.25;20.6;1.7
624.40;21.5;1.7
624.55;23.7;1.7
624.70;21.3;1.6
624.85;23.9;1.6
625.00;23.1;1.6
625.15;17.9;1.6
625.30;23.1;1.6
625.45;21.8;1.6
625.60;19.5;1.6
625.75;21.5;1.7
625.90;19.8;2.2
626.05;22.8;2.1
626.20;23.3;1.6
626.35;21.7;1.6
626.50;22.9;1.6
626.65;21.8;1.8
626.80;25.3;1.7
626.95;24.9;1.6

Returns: 1.28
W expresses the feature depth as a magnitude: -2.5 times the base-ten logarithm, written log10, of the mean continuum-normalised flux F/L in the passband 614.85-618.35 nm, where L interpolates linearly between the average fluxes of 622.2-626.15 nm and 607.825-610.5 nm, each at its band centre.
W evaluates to 0.01 mag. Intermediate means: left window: 17.8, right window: 20.3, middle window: 18.8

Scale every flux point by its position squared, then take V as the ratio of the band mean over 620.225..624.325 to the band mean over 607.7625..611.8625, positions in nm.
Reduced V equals 1.19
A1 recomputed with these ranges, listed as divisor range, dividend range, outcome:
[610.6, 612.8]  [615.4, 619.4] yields 1.25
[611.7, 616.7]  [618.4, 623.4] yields 1.12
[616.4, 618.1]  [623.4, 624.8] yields 1.10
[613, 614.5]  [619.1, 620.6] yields 1.09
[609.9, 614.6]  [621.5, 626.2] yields 1.22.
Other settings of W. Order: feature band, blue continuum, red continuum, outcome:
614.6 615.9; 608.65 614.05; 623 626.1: 0.05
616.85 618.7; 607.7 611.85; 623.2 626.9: -0.02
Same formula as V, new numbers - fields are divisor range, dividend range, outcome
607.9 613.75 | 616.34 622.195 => 1.17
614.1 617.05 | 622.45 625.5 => 1.16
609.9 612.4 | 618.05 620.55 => 1.36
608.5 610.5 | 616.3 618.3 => 1.09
